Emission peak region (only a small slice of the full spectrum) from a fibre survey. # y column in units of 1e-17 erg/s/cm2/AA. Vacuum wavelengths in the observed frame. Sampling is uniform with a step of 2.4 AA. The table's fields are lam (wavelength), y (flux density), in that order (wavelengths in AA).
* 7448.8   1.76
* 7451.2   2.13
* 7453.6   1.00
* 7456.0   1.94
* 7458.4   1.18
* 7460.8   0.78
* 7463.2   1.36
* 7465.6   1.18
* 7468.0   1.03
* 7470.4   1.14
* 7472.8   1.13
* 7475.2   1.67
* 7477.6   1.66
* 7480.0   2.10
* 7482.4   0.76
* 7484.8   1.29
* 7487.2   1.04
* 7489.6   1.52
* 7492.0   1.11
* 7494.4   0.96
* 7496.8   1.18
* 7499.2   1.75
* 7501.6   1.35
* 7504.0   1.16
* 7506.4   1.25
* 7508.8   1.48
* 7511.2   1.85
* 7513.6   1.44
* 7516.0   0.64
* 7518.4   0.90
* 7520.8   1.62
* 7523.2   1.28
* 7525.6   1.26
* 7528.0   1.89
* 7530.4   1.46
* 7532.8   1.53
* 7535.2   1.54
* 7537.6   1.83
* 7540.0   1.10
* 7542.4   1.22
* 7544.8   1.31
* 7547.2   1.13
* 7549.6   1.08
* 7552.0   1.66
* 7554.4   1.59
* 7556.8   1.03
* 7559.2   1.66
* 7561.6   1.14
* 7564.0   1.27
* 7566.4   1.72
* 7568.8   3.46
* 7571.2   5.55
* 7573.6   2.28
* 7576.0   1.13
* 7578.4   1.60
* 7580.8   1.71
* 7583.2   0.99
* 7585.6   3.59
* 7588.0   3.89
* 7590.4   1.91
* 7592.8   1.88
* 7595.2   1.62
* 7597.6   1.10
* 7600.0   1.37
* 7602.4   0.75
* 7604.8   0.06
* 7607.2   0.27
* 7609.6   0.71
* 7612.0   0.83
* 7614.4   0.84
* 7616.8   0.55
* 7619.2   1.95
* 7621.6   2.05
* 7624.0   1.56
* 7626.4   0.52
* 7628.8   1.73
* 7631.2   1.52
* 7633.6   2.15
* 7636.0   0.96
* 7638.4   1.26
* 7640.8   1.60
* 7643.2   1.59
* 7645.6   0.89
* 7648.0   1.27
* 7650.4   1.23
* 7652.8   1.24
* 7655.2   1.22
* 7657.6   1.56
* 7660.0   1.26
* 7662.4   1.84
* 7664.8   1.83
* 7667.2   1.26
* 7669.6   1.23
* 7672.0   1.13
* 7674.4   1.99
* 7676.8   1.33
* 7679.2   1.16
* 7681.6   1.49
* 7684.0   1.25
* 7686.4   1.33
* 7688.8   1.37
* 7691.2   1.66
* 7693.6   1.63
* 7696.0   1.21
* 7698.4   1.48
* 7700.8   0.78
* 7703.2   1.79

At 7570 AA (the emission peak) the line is [S II]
